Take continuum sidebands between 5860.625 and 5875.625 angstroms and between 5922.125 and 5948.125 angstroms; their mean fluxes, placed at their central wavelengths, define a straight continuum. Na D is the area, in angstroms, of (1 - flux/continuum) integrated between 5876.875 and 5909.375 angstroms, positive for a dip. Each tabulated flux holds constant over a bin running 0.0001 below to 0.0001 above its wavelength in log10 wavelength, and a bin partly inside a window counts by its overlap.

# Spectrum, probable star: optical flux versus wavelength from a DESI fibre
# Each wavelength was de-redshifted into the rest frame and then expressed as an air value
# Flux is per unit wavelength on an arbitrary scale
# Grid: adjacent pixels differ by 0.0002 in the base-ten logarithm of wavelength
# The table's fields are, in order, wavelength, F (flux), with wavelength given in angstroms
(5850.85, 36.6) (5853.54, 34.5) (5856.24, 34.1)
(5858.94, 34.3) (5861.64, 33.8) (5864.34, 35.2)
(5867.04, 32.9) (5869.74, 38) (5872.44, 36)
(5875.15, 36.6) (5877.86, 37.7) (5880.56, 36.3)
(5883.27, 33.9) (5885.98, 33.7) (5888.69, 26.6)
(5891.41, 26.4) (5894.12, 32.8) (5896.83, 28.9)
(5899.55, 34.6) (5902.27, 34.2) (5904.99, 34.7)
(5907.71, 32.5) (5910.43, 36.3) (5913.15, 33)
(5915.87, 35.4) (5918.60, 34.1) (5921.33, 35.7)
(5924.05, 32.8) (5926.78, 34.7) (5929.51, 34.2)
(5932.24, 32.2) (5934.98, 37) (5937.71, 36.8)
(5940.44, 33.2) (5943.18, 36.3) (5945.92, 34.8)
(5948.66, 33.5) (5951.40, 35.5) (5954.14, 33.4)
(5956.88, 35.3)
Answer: 2.3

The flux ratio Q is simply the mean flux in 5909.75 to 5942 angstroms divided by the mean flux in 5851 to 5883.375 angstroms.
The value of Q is 1.0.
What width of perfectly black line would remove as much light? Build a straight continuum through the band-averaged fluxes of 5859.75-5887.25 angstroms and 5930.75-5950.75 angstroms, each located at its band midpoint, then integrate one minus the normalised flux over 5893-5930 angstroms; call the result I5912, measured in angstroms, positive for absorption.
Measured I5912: 1.3 angstroms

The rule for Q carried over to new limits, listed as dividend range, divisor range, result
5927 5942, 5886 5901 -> 1.15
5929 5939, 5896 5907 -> 1.06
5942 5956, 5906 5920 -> 1.01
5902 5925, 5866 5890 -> 0.99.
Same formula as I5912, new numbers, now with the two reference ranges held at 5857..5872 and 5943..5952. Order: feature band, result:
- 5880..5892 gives 1.20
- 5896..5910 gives 0.60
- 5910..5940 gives 0.15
